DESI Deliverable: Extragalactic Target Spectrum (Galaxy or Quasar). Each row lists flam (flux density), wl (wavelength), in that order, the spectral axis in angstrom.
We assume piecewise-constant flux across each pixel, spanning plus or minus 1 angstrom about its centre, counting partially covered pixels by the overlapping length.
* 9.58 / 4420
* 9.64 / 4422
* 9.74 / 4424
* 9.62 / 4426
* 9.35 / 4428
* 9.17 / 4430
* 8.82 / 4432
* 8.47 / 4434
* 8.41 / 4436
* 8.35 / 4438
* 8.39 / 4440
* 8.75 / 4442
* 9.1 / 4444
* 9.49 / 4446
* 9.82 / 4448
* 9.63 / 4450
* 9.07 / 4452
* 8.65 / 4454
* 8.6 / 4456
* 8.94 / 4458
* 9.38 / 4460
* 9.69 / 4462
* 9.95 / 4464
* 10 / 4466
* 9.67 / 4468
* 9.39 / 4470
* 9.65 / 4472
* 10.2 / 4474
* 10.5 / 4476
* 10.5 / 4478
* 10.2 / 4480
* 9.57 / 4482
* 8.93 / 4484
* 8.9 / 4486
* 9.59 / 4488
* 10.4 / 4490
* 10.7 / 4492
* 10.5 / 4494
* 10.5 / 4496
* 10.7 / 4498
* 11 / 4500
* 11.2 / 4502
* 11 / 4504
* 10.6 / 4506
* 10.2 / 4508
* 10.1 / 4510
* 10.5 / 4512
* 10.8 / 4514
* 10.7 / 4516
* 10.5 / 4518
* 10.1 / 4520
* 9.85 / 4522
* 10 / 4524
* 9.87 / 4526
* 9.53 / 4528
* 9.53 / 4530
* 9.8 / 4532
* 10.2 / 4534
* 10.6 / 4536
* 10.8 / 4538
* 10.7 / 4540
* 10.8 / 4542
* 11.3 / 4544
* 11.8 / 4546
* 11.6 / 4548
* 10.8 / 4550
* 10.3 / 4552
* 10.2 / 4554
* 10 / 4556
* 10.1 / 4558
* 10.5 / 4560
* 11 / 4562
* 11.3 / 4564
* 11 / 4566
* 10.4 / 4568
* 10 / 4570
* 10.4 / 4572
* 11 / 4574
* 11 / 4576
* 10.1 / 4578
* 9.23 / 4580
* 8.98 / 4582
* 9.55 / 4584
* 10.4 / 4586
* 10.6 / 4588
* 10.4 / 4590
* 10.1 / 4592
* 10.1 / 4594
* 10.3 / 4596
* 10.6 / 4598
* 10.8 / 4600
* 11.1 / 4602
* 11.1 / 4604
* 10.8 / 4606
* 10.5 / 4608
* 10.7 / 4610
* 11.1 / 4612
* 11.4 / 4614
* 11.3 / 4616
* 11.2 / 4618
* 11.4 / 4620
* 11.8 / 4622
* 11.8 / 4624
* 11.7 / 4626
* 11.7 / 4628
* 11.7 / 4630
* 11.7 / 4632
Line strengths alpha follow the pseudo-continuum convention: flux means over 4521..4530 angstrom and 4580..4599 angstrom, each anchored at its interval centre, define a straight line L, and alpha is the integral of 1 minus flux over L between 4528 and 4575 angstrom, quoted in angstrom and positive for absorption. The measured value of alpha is -3.29 angstrom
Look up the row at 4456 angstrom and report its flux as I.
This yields 8.6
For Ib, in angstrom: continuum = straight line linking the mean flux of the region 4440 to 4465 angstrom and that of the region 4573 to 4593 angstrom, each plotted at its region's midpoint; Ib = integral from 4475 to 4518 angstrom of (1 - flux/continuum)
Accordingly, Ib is -3.66 angstrom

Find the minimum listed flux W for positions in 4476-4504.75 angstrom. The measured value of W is 8.9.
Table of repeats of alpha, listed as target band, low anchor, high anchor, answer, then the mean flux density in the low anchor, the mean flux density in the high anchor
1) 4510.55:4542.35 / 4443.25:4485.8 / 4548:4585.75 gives -0.7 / 9.56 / 10.4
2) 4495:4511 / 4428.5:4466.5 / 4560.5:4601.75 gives -1.7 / 9.08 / 10.4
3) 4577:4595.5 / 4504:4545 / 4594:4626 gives 1.5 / 10.3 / 11.1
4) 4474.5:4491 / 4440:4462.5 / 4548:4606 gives -0.6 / 9.15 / 10.4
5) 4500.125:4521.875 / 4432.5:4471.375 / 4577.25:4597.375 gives -2.4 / 9.15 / 9.99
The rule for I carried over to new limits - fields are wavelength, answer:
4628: 11.7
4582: 8.98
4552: 10.3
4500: 11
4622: 11.8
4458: 8.94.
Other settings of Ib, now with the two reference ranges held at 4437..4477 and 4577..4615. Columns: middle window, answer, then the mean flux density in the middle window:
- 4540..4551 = -1.3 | 11.2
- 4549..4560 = -0.2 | 10.3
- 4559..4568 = -0.6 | 10.9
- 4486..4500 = -1.0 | 10.3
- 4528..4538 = -0.1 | 10.1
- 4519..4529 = 0.0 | 9.87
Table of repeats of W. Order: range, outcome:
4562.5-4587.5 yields 8.98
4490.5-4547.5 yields 9.53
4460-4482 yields 9.38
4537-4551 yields 10.7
